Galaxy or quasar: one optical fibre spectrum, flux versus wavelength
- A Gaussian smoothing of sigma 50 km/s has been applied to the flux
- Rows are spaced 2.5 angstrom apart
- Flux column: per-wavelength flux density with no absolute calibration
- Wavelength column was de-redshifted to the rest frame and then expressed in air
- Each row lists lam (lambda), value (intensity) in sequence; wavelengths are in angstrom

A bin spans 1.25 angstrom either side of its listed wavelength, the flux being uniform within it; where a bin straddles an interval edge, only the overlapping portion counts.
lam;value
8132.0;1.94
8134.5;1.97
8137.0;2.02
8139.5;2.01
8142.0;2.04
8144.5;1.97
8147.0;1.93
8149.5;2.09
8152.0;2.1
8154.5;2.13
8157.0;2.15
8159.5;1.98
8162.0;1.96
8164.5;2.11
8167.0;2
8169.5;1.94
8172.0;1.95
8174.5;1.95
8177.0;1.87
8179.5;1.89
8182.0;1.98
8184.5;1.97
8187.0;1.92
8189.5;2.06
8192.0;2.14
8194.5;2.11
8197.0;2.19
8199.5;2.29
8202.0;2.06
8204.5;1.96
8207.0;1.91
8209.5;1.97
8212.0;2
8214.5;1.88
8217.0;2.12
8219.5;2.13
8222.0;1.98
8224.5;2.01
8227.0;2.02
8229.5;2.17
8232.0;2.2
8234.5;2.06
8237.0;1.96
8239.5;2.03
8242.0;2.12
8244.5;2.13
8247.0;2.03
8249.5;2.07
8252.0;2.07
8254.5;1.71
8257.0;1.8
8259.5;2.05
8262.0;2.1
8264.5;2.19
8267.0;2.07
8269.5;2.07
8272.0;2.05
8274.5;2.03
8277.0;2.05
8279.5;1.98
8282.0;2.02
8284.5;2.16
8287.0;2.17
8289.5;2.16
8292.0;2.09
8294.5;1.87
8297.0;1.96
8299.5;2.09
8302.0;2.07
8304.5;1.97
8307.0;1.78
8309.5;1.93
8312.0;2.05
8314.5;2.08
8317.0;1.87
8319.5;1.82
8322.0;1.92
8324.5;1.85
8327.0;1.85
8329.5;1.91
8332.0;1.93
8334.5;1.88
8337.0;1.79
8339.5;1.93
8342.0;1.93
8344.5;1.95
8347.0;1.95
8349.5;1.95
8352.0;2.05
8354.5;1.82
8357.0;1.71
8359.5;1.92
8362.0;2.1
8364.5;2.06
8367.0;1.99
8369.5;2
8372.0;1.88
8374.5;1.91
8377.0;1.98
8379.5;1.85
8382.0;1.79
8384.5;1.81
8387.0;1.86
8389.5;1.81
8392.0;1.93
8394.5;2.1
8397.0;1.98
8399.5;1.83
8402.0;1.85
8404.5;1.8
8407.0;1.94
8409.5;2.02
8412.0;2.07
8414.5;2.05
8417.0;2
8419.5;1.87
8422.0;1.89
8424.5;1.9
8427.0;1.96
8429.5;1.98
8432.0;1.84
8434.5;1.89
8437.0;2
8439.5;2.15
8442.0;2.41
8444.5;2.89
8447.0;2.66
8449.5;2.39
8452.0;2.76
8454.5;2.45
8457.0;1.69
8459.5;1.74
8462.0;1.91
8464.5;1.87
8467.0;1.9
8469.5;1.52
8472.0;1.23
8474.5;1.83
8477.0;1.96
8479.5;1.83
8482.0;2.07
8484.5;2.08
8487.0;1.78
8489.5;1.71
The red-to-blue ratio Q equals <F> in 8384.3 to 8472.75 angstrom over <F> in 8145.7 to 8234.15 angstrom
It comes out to 0.99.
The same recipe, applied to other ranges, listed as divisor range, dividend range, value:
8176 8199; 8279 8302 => 1.02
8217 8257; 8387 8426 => 0.95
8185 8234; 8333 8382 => 0.94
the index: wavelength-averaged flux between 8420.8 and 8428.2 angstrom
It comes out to 1.92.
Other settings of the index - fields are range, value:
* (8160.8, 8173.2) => 1.99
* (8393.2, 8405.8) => 1.91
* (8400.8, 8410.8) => 1.9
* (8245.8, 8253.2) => 2.06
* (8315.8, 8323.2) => 1.87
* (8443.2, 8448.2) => 2.77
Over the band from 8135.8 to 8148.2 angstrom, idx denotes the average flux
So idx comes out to 1.99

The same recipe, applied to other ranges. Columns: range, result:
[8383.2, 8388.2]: 1.83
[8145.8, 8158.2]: 2.08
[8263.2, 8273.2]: 2.1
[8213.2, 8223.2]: 2.03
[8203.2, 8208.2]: 1.94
